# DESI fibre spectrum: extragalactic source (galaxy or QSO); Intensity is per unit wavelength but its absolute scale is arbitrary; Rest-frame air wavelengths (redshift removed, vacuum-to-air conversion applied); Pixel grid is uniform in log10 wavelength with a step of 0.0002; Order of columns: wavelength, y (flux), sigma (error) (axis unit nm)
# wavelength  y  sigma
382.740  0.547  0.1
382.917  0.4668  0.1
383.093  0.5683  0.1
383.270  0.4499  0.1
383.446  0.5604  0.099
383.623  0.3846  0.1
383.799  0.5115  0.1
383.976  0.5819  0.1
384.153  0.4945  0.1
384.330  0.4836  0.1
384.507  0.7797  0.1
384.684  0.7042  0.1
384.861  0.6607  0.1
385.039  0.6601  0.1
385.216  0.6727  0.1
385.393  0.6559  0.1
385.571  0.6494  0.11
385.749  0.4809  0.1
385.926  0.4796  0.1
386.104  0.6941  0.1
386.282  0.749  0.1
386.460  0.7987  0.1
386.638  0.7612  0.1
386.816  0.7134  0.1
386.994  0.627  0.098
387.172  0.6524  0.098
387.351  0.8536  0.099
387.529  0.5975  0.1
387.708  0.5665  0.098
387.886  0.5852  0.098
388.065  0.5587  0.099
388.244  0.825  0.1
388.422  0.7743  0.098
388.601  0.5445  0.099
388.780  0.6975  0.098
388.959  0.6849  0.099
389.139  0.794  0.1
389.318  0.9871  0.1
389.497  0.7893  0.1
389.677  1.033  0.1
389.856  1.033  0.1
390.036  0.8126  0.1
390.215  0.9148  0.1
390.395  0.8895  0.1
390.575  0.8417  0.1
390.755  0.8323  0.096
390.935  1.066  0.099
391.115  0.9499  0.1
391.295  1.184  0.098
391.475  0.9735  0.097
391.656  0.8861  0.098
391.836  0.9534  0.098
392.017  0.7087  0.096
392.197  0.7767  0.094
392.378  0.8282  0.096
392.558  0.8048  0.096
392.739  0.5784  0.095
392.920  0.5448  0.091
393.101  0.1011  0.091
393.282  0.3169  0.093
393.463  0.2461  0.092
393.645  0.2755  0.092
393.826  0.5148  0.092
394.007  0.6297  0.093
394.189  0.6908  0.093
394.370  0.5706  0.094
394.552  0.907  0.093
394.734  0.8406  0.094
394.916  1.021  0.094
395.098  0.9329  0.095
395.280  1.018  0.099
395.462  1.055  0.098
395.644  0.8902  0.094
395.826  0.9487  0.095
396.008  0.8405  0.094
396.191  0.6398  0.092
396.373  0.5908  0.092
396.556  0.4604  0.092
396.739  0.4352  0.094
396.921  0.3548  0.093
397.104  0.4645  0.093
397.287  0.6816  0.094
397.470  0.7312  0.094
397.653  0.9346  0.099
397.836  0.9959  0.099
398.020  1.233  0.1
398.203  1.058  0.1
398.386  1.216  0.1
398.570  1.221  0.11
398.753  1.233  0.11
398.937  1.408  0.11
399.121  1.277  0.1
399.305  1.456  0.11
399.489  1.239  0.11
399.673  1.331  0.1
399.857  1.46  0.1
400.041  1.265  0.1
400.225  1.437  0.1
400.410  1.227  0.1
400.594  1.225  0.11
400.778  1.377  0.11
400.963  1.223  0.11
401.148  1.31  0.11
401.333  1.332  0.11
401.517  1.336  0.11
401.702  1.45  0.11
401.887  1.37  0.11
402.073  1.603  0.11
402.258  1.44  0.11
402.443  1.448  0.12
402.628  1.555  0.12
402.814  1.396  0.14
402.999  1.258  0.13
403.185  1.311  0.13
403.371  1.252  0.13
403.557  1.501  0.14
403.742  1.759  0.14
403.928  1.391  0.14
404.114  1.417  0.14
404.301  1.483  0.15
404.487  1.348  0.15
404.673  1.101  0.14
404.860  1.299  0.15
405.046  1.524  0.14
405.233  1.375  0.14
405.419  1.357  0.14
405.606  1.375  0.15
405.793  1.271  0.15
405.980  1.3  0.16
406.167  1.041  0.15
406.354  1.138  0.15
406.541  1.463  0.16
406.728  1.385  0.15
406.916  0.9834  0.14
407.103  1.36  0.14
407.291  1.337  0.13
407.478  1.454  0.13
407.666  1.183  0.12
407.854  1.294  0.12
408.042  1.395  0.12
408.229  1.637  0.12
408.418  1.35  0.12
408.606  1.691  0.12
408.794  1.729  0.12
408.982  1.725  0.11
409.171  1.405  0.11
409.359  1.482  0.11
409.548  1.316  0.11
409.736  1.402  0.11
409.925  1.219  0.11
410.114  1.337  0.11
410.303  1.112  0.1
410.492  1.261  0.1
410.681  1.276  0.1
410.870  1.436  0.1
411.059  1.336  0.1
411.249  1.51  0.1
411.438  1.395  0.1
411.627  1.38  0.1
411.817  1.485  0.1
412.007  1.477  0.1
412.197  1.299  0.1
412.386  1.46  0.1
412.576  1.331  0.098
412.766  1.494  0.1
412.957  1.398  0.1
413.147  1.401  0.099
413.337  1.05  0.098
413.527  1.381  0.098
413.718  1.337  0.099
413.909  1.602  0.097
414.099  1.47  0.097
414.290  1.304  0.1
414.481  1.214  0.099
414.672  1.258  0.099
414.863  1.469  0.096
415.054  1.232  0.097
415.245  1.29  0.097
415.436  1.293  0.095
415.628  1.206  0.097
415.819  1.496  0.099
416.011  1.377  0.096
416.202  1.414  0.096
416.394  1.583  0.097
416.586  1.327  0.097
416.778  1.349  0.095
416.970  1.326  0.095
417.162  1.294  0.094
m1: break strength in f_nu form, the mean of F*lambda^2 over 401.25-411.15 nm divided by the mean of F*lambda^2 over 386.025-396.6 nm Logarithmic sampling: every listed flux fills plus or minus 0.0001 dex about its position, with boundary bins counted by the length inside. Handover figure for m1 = 2.0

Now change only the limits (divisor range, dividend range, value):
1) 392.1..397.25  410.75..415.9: 2.30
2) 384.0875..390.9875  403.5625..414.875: 2.10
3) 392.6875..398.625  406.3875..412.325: 2.05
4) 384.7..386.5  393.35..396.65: 1.17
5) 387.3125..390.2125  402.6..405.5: 1.97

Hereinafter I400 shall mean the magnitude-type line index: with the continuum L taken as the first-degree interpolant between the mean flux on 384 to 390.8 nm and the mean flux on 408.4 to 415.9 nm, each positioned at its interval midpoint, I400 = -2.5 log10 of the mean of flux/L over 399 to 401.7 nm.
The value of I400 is -0.24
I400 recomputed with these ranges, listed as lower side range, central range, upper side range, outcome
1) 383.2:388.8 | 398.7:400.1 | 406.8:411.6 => -0.25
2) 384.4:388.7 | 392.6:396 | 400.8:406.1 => 0.43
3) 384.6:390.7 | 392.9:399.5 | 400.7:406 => 0.34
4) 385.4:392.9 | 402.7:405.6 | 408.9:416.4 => -0.20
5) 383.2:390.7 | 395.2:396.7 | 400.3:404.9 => 0.34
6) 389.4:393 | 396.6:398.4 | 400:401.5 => 0.43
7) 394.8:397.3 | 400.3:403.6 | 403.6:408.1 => -0.24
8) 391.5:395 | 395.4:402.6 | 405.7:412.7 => -0.21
